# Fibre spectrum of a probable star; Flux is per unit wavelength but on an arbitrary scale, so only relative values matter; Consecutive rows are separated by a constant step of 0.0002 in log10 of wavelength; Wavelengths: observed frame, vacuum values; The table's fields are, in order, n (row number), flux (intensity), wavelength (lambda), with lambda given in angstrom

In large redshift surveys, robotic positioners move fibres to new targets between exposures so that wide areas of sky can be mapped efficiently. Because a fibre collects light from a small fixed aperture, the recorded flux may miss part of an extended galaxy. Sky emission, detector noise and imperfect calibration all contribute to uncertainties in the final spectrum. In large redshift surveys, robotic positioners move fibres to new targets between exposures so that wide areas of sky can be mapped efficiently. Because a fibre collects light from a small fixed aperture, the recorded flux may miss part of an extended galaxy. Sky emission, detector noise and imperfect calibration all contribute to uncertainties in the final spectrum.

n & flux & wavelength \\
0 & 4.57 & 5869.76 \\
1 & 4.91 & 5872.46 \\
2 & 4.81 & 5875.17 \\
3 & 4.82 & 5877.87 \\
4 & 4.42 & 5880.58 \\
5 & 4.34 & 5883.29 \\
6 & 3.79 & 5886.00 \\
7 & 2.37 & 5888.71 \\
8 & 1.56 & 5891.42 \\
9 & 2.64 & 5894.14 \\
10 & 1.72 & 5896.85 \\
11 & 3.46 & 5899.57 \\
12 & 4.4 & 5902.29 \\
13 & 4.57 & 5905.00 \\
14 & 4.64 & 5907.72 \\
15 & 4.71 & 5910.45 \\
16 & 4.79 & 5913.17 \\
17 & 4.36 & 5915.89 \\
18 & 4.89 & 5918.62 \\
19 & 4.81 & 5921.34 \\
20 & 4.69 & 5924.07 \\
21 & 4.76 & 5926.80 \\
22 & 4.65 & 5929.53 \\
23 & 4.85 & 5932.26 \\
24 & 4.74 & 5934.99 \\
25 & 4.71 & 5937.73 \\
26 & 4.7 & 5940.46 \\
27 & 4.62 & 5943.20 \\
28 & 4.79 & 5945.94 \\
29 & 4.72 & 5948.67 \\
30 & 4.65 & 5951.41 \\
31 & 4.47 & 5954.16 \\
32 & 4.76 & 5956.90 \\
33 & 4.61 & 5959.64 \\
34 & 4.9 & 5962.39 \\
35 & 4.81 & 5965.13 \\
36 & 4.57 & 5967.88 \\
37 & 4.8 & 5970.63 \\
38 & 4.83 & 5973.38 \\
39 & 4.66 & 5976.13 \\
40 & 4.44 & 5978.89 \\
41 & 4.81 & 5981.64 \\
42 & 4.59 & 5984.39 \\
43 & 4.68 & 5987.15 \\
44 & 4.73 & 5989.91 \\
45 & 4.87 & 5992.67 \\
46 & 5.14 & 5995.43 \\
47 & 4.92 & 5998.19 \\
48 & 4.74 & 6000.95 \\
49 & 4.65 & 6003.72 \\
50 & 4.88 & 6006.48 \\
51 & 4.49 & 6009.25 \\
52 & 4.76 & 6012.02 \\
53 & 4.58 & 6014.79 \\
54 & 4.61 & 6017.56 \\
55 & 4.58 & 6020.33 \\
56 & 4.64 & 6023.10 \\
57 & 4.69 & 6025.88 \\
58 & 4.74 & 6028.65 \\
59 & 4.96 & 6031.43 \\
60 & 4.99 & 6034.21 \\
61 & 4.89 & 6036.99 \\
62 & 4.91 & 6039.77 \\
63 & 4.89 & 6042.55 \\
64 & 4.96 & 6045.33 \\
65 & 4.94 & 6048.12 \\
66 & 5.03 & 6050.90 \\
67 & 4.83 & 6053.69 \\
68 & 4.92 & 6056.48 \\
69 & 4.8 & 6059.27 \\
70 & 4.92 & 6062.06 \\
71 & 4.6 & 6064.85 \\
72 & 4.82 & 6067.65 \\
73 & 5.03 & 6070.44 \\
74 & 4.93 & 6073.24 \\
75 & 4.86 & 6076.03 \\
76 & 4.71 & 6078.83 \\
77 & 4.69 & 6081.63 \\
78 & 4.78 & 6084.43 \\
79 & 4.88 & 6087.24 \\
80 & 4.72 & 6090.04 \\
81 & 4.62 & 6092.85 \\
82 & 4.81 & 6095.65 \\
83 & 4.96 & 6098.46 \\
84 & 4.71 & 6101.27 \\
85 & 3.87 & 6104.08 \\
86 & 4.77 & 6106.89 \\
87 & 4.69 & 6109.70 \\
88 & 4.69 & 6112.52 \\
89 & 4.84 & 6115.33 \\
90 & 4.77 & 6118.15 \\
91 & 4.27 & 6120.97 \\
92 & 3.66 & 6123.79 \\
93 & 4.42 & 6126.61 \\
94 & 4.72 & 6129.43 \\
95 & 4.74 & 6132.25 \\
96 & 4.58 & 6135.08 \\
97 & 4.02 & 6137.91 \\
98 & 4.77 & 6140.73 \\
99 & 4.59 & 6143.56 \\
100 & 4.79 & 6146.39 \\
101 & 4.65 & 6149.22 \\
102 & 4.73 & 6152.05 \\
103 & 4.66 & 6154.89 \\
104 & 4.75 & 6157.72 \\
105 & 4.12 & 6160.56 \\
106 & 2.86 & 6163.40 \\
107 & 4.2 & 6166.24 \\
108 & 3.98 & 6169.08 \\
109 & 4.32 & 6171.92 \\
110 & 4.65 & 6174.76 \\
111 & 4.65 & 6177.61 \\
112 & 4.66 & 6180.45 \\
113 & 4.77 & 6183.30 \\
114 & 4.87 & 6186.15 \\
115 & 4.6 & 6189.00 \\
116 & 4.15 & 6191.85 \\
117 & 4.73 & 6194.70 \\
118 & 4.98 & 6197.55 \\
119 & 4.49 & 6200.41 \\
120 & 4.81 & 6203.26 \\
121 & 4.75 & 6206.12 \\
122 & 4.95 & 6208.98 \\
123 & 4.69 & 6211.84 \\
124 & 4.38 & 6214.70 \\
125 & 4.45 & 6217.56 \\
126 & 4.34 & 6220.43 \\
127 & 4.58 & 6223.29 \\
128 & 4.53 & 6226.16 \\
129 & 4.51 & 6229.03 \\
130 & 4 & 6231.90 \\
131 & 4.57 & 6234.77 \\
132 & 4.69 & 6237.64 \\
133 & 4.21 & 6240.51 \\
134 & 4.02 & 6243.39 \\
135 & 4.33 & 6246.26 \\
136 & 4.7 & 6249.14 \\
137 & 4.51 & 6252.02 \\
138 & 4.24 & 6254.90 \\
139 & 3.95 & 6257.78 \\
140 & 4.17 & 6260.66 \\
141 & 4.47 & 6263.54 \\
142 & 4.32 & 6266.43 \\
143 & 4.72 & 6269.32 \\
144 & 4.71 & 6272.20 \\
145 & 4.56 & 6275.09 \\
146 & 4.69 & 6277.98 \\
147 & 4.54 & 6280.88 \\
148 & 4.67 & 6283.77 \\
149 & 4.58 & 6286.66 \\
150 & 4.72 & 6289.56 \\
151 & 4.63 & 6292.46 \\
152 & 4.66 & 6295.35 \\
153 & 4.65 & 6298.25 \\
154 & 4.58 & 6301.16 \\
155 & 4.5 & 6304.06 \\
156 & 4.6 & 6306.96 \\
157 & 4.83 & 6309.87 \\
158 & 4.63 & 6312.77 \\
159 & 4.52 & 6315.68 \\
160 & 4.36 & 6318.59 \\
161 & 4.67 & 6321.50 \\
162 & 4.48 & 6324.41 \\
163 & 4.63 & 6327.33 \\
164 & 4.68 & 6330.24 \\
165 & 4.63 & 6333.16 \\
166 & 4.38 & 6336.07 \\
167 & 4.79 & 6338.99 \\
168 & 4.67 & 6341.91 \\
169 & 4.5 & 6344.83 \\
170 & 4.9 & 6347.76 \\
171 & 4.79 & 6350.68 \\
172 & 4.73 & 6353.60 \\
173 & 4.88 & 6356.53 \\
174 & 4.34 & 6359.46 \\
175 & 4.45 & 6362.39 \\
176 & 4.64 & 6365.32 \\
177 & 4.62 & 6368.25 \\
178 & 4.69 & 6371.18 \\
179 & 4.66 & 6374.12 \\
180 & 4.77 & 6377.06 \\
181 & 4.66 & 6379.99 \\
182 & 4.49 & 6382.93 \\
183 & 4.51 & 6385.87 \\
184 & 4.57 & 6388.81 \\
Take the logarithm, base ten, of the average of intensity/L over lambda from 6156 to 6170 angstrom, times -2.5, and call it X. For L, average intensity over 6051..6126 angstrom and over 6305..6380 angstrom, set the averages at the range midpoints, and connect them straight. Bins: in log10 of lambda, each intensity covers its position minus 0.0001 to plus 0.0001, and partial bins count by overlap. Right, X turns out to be 0.172 mag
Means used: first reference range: 4.7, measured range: 4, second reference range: 4.63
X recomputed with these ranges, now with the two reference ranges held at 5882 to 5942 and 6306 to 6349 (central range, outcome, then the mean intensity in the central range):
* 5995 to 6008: -0.15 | 4.84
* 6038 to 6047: -0.16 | 4.92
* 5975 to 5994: -0.12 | 4.68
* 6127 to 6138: -0.05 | 4.56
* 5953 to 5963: -0.13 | 4.67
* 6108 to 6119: -0.09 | 4.75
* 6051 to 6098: -0.12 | 4.82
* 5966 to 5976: -0.14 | 4.73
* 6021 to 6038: -0.13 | 4.81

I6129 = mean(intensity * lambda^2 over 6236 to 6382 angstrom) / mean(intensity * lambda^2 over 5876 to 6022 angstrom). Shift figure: 1.2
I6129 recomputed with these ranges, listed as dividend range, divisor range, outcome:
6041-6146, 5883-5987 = 1.14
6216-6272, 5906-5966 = 1.03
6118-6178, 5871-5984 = 1.08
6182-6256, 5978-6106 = 1.01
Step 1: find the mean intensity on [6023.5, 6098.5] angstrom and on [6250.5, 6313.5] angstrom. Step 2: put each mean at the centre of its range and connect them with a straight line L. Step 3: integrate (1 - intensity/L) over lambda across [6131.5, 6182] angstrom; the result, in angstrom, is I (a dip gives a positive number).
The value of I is 3.08 angstrom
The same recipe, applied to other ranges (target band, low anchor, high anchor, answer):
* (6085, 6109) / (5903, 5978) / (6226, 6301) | -0.42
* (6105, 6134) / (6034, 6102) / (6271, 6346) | 1.52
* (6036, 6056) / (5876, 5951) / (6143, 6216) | -2.51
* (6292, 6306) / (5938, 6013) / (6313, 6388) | 0.09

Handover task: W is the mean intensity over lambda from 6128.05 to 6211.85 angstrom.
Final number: 4.54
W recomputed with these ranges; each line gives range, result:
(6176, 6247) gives 4.55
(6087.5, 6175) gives 4.48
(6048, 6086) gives 4.84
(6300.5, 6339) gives 4.58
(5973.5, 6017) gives 4.73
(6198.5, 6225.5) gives 4.61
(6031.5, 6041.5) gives 4.93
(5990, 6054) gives 4.81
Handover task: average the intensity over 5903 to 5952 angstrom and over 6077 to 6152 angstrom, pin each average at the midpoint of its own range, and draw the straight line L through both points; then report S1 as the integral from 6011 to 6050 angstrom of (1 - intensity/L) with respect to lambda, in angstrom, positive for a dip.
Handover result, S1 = -1.3 angstrom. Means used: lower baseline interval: 4.7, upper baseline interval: 4.61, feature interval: 4.8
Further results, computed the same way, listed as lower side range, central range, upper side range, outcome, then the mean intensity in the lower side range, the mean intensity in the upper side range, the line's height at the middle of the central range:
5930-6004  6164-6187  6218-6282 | 0.31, 4.73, 4.42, 4.51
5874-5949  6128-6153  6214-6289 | -1.42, 4.22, 4.44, 4.37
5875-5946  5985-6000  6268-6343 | -2.01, 4.19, 4.62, 4.28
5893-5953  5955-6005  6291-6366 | -3.46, 4.41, 4.62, 4.44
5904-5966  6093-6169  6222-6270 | 0.33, 4.7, 4.38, 4.5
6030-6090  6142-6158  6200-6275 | -0.09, 4.87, 4.47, 4.67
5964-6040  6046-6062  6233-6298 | -0.73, 4.75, 4.49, 4.69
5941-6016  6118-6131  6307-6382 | 0.98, 4.72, 4.63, 4.69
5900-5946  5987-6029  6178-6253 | -0.95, 4.66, 4.55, 4.63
